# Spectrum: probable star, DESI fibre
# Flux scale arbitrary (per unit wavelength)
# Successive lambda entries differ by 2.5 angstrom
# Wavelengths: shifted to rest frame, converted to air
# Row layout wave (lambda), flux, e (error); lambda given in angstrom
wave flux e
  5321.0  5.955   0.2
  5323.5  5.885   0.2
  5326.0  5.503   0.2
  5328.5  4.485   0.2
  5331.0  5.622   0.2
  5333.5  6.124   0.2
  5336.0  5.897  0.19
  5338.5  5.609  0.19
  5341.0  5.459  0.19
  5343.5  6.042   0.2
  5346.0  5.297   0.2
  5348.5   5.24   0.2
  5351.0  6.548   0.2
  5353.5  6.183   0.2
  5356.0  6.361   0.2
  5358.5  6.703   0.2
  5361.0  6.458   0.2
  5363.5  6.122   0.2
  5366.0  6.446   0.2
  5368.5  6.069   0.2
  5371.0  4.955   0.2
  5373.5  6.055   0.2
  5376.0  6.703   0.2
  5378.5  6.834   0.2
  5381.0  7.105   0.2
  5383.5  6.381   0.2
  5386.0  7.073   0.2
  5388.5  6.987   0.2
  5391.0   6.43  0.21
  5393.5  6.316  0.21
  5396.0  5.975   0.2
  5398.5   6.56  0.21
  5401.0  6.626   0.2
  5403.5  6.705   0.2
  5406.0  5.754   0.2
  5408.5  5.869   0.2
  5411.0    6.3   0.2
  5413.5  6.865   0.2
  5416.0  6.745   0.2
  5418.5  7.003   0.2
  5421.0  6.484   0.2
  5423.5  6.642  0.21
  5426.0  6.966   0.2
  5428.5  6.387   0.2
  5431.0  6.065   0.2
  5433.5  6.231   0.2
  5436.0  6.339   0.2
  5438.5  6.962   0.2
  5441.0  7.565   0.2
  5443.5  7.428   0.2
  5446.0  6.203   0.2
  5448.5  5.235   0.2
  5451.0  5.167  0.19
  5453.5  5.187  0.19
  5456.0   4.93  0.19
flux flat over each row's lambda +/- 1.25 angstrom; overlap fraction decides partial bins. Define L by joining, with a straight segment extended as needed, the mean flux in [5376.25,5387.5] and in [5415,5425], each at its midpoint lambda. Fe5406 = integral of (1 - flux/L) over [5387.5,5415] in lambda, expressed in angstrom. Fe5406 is 1.56 angstrom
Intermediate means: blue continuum 6.84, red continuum 6.72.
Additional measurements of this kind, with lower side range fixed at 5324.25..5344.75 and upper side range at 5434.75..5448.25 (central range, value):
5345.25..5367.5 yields -1.24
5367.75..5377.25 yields 0.13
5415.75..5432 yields -0.08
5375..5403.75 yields -2.03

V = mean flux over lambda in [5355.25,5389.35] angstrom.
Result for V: 6.44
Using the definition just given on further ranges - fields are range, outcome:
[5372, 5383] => 6.62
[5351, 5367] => 6.39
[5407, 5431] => 6.55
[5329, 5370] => 5.98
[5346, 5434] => 6.39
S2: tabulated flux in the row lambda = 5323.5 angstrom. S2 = 5.885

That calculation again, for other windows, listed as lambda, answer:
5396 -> 5.975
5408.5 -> 5.869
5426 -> 6.966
